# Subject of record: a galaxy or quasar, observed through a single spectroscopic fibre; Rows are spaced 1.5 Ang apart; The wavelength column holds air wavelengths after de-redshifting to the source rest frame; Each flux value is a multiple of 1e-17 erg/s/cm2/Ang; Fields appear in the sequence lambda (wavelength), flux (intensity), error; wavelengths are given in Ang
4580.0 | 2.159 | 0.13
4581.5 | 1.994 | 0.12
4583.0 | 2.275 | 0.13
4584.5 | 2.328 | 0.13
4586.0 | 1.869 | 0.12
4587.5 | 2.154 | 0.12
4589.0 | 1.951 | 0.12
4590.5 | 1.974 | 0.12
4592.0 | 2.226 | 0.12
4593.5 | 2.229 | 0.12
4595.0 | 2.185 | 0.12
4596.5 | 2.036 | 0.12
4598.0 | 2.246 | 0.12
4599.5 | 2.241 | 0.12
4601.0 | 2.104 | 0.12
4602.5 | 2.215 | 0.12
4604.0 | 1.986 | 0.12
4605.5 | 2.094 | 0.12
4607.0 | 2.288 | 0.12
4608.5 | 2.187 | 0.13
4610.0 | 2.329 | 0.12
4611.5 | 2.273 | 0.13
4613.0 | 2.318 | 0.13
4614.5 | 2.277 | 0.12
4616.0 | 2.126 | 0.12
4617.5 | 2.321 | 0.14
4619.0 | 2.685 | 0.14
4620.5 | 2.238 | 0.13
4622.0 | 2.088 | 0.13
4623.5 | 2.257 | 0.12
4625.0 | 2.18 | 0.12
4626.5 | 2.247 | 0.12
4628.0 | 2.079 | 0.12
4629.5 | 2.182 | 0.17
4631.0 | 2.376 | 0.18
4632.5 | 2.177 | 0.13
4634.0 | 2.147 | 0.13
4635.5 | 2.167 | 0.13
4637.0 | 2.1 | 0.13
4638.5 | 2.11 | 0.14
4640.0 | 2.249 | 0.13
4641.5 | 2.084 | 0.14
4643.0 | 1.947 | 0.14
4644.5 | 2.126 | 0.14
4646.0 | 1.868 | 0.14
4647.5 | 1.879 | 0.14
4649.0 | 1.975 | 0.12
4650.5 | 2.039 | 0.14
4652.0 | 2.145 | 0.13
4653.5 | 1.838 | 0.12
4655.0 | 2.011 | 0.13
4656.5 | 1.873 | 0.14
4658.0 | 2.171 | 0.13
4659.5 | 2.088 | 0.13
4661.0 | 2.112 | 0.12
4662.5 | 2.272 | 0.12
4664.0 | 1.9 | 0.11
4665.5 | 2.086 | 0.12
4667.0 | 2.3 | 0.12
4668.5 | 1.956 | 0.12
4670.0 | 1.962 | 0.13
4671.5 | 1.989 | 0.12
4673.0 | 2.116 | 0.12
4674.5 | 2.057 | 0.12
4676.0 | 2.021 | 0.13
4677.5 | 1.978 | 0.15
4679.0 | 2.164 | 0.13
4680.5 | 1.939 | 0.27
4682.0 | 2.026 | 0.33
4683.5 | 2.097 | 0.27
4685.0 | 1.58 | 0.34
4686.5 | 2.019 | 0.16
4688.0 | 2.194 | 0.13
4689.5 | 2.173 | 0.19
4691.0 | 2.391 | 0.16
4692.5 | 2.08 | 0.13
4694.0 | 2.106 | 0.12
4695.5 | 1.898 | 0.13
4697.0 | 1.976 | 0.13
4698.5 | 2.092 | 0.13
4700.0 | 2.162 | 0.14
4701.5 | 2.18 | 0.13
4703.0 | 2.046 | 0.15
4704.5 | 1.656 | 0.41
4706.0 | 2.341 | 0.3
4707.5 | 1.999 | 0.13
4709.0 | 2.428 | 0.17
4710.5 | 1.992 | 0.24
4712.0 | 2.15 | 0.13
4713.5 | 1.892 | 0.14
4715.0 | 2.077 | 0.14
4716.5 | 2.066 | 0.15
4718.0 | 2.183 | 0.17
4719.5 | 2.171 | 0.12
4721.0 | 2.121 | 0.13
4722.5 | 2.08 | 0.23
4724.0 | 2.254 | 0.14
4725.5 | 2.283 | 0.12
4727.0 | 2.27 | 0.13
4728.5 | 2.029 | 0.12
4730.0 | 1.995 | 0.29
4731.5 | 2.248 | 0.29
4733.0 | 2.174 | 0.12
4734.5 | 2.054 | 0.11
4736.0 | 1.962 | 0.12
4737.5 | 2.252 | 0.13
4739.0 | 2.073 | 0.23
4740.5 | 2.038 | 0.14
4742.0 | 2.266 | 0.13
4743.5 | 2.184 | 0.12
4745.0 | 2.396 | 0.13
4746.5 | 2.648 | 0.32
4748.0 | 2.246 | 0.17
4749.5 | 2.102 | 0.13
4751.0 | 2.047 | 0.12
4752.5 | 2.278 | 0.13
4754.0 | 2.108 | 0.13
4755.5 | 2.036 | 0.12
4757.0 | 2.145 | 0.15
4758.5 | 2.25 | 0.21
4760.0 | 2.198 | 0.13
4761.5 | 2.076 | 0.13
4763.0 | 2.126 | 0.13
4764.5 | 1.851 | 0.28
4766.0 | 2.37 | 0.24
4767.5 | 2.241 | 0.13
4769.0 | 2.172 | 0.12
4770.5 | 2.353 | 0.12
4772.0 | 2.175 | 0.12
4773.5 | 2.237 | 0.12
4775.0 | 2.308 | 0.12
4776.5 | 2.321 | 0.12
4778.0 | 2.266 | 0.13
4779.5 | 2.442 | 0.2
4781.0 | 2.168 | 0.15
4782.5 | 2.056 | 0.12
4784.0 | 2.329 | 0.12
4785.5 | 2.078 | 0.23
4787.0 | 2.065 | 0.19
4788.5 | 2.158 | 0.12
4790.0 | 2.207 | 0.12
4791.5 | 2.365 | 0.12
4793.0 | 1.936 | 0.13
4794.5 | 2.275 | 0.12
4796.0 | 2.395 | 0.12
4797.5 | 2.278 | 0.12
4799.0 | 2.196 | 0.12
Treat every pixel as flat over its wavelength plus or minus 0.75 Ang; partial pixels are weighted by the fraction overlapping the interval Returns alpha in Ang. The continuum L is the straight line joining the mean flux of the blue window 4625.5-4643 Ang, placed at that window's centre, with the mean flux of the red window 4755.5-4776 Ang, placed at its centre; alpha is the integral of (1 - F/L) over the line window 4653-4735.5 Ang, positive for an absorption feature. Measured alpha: 3.7 Ang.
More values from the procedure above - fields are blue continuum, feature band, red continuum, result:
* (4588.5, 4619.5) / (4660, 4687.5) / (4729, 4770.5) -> 1.9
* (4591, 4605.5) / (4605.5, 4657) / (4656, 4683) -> -1.0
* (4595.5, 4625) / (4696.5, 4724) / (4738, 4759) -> 1.4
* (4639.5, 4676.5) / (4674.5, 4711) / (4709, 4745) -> 0.4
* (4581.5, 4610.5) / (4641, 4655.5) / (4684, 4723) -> 0.9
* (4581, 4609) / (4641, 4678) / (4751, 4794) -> 2.1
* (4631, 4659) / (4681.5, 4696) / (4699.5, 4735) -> 0.2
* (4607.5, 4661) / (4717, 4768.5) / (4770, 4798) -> 0.9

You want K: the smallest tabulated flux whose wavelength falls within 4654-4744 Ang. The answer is 1.58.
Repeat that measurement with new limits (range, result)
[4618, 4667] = 1.838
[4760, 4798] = 1.851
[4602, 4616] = 1.986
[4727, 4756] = 1.962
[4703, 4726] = 1.656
